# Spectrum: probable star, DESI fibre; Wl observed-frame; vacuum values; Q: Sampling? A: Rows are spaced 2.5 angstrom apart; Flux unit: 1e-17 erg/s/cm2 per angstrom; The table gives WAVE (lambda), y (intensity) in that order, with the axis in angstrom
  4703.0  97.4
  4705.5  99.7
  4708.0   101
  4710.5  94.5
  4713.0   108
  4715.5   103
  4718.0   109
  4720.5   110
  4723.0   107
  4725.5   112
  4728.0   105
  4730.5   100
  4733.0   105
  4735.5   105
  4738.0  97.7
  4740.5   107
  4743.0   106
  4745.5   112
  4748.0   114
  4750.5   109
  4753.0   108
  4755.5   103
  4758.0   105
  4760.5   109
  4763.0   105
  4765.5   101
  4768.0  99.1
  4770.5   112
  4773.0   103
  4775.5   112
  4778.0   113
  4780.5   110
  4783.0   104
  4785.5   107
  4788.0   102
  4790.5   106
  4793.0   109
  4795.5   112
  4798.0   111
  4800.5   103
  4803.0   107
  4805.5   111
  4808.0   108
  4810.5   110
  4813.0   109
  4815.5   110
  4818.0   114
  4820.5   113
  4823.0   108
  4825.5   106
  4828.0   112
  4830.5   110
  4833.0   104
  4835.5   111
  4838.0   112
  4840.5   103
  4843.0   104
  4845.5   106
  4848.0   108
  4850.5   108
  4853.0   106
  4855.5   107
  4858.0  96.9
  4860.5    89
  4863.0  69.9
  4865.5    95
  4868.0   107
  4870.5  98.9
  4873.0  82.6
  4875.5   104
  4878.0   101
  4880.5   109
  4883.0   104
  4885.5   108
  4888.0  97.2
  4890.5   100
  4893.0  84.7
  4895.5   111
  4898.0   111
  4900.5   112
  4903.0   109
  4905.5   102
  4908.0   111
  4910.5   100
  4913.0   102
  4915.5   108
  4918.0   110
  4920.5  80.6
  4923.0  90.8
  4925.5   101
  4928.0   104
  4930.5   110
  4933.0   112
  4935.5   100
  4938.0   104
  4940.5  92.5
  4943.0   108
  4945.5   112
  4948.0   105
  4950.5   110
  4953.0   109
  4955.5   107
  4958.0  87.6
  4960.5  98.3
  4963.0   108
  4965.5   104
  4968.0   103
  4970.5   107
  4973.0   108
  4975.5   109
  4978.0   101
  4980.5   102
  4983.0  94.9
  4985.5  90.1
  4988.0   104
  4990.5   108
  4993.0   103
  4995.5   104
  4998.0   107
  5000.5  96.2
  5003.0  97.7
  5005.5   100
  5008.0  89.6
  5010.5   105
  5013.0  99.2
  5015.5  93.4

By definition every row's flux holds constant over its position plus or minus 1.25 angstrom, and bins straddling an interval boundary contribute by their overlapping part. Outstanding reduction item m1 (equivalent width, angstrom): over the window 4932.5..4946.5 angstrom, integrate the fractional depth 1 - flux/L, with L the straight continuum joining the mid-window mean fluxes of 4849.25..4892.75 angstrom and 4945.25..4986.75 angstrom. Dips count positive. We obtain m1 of -0.3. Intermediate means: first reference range 98.7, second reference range 103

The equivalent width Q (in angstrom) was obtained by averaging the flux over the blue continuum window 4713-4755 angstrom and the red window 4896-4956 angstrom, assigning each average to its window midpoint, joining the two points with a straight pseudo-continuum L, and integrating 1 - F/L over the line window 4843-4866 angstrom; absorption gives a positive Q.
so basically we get 1.4 angstrom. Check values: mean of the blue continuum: 107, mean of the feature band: 98.8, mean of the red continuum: 105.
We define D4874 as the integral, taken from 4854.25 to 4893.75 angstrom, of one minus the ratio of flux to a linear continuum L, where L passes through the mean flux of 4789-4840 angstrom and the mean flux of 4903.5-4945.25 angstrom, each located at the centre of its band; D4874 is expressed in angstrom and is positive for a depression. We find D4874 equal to 3.1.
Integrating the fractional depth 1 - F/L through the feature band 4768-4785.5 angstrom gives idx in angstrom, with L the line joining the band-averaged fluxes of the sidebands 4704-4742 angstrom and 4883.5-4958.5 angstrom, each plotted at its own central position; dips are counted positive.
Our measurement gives -0.69 angstrom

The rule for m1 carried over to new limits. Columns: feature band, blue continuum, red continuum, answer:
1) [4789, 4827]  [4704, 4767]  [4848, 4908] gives -2.21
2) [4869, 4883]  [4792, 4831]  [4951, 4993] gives 0.93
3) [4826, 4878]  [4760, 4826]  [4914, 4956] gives 2.17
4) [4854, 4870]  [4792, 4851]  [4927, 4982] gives 1.92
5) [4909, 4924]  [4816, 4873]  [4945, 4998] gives 0.68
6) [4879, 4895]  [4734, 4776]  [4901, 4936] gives 0.43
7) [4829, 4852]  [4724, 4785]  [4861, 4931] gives -0.99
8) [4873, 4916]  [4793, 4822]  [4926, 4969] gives 1.10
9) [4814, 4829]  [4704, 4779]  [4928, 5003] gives -0.78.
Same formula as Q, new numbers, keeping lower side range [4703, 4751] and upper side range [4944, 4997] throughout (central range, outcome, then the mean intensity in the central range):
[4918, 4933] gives 0.6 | 99.6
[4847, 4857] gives -0.2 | 107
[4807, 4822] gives -0.9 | 111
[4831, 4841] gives -0.3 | 108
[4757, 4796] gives -0.7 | 107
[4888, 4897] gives 0.5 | 98.7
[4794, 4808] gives -0.5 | 109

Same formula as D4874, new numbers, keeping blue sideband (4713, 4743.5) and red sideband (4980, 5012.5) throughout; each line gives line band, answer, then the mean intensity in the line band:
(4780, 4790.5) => -0.10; 105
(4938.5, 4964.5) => -0.71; 104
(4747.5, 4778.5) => -0.57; 107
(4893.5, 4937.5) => -0.99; 104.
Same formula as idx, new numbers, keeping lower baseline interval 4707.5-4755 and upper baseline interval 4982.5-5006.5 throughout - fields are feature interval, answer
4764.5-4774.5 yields 0.1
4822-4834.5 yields -0.5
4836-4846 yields -0.3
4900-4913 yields -0.5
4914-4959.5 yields -0.4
